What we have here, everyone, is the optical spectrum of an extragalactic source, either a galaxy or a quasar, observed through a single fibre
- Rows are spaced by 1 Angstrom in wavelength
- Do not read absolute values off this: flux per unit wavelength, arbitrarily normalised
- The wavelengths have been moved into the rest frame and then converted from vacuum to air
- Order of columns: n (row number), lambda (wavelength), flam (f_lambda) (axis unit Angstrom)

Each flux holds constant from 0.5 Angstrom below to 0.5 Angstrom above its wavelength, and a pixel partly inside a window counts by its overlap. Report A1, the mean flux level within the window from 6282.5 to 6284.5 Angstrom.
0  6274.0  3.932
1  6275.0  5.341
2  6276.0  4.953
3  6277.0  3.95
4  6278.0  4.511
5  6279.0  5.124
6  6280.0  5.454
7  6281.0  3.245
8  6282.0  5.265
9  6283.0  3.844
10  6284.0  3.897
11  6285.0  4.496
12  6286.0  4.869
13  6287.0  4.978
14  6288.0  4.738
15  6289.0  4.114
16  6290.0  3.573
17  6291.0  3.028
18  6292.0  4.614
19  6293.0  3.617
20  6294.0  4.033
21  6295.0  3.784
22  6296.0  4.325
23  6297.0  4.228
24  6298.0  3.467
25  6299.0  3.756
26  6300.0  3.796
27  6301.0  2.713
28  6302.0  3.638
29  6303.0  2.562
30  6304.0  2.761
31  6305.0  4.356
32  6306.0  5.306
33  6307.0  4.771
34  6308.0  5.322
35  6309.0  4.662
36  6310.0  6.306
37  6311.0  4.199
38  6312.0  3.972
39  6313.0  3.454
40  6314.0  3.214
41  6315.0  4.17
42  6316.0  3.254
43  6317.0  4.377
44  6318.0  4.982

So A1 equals 3.87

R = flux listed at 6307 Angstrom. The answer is 4.771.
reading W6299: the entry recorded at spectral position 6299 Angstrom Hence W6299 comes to 3.756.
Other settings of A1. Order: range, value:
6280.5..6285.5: 4.15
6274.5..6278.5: 4.69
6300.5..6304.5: 2.92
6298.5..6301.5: 3.42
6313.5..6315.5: 3.69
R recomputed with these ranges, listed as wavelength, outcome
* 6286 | 4.869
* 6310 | 6.306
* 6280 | 5.454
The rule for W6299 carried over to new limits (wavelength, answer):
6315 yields 4.17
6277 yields 3.95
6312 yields 3.972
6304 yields 2.761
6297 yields 4.228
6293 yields 3.617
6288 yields 4.738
